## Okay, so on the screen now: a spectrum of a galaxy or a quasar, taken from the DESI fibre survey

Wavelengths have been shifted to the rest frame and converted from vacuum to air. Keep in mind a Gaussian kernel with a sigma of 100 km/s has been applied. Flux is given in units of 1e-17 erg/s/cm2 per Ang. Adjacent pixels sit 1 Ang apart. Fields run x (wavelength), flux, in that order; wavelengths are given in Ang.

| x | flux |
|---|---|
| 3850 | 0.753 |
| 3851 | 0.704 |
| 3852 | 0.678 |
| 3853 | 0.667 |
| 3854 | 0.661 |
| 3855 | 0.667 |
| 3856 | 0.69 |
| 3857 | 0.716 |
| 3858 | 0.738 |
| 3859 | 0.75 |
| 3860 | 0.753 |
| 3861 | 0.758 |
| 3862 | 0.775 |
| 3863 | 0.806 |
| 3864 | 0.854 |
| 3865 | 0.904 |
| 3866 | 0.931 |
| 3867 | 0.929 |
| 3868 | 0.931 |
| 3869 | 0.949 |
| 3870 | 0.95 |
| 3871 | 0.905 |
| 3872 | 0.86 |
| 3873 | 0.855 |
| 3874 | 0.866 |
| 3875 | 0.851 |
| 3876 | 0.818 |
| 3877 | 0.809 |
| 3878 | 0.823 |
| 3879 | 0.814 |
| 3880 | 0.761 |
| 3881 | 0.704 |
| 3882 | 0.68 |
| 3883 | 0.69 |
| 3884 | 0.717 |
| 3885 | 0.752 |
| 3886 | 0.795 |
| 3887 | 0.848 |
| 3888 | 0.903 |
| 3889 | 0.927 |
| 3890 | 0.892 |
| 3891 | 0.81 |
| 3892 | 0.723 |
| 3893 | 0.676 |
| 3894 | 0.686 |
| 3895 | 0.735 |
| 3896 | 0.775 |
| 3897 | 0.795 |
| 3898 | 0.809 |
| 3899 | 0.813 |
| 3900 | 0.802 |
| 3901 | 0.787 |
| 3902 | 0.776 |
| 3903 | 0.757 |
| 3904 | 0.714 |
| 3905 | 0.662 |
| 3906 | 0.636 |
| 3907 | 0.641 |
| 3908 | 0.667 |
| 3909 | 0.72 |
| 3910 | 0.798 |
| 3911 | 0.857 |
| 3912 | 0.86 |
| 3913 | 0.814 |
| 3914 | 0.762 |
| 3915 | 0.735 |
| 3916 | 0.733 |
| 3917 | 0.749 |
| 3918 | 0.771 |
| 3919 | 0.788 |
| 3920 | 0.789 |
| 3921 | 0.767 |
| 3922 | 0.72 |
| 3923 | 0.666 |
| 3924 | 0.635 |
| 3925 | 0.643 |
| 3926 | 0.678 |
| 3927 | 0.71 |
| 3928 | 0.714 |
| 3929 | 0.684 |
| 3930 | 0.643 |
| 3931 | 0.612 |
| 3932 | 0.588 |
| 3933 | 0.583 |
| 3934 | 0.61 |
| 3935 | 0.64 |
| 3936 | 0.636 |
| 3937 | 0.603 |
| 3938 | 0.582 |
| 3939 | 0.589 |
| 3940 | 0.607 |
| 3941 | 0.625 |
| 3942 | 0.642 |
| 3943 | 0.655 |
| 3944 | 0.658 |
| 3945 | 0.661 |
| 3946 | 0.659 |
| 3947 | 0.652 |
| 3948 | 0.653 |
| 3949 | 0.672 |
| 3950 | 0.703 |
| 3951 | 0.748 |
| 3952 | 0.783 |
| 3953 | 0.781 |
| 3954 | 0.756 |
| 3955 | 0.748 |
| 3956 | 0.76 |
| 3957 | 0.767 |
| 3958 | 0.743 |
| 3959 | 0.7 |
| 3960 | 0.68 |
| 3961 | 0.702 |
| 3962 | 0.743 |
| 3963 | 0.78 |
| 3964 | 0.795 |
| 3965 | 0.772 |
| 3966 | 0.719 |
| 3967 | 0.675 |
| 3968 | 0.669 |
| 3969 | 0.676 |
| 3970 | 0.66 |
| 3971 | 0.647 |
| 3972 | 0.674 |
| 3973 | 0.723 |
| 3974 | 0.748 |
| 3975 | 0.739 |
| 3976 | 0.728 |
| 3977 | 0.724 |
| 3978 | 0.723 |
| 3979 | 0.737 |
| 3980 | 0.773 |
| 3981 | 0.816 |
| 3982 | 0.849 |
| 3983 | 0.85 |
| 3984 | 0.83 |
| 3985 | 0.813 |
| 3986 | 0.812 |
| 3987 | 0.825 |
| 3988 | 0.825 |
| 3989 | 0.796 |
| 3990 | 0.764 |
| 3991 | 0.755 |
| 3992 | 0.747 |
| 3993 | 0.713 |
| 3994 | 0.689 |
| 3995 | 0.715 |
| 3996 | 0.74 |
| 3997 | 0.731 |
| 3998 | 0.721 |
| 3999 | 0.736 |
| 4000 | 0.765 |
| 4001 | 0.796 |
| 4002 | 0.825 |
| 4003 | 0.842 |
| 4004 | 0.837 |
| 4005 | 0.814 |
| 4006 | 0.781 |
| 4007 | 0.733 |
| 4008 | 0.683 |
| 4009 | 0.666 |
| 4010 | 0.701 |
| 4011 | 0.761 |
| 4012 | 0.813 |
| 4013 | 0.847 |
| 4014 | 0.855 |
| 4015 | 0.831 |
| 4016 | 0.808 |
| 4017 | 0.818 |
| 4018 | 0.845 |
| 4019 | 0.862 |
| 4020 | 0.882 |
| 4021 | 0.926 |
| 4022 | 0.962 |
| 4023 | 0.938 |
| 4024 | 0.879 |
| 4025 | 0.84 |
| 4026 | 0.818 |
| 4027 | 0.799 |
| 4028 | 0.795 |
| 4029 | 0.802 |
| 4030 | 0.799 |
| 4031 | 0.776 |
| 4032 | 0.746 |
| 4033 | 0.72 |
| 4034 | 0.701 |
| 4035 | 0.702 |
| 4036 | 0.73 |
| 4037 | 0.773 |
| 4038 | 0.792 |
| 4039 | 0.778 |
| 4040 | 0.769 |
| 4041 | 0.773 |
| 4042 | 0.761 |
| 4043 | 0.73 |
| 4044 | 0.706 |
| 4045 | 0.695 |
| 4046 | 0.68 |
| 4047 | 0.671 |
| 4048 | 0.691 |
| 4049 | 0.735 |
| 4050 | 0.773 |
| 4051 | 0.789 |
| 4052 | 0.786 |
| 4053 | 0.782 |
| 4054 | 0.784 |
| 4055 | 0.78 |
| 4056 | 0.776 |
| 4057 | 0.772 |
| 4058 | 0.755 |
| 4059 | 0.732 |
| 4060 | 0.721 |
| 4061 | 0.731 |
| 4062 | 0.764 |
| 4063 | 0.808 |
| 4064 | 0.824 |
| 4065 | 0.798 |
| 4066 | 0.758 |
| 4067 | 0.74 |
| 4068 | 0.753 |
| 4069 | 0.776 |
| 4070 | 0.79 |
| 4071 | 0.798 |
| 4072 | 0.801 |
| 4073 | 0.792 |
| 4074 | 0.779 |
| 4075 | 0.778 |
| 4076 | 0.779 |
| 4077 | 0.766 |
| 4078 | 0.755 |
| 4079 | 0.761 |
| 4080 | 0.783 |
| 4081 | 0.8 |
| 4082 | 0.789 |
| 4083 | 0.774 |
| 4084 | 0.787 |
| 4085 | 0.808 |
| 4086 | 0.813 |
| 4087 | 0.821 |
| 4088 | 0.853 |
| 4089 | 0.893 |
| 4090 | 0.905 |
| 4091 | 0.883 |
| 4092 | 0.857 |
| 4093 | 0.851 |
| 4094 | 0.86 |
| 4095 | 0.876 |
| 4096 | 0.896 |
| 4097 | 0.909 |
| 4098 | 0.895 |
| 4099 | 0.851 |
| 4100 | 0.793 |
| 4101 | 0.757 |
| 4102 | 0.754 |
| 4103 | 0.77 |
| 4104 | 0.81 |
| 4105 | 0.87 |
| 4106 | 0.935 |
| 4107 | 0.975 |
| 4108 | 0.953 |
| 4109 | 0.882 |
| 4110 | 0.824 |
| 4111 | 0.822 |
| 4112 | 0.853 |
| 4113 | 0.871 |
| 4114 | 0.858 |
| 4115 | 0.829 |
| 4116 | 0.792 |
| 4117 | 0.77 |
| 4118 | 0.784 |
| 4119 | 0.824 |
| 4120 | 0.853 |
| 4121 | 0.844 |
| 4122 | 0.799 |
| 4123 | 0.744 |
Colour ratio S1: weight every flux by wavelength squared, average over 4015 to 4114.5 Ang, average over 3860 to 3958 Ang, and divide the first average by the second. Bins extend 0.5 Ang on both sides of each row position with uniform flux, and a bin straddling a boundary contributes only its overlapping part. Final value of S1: 1.2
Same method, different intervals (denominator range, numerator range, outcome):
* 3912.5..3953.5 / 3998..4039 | 1.22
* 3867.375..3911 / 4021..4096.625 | 1.09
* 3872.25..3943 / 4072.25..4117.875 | 1.25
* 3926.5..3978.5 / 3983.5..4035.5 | 1.19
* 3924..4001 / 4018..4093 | 1.16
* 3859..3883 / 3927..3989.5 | 0.89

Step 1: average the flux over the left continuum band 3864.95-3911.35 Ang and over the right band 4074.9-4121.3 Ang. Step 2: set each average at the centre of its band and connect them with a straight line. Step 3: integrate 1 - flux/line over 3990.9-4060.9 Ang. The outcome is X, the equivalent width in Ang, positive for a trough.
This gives 3.9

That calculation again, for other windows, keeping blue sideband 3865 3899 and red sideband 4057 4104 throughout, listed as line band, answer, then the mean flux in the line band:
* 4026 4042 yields 0.8 Ang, 0.765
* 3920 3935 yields 2.8 Ang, 0.664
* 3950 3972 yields 2.3 Ang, 0.727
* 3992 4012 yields 1.4 Ang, 0.751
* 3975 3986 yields 0.4 Ang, 0.784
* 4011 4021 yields -0.4 Ang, 0.84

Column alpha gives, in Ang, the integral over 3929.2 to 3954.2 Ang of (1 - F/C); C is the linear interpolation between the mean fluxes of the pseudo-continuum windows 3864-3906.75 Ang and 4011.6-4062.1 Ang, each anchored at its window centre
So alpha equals 4.5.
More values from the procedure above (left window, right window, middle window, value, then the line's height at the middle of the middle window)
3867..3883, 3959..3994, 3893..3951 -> 7.0 Ang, 0.796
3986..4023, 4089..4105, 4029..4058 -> 2.3 Ang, 0.815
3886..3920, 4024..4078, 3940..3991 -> 2.4 Ang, 0.768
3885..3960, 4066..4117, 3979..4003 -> -0.5 Ang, 0.763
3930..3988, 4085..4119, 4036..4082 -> 2.5 Ang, 0.807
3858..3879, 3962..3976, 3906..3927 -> 1.3 Ang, 0.786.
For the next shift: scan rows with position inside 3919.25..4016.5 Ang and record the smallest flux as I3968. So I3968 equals 0.582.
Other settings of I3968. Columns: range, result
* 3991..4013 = 0.666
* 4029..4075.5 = 0.671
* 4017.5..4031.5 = 0.776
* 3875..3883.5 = 0.68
